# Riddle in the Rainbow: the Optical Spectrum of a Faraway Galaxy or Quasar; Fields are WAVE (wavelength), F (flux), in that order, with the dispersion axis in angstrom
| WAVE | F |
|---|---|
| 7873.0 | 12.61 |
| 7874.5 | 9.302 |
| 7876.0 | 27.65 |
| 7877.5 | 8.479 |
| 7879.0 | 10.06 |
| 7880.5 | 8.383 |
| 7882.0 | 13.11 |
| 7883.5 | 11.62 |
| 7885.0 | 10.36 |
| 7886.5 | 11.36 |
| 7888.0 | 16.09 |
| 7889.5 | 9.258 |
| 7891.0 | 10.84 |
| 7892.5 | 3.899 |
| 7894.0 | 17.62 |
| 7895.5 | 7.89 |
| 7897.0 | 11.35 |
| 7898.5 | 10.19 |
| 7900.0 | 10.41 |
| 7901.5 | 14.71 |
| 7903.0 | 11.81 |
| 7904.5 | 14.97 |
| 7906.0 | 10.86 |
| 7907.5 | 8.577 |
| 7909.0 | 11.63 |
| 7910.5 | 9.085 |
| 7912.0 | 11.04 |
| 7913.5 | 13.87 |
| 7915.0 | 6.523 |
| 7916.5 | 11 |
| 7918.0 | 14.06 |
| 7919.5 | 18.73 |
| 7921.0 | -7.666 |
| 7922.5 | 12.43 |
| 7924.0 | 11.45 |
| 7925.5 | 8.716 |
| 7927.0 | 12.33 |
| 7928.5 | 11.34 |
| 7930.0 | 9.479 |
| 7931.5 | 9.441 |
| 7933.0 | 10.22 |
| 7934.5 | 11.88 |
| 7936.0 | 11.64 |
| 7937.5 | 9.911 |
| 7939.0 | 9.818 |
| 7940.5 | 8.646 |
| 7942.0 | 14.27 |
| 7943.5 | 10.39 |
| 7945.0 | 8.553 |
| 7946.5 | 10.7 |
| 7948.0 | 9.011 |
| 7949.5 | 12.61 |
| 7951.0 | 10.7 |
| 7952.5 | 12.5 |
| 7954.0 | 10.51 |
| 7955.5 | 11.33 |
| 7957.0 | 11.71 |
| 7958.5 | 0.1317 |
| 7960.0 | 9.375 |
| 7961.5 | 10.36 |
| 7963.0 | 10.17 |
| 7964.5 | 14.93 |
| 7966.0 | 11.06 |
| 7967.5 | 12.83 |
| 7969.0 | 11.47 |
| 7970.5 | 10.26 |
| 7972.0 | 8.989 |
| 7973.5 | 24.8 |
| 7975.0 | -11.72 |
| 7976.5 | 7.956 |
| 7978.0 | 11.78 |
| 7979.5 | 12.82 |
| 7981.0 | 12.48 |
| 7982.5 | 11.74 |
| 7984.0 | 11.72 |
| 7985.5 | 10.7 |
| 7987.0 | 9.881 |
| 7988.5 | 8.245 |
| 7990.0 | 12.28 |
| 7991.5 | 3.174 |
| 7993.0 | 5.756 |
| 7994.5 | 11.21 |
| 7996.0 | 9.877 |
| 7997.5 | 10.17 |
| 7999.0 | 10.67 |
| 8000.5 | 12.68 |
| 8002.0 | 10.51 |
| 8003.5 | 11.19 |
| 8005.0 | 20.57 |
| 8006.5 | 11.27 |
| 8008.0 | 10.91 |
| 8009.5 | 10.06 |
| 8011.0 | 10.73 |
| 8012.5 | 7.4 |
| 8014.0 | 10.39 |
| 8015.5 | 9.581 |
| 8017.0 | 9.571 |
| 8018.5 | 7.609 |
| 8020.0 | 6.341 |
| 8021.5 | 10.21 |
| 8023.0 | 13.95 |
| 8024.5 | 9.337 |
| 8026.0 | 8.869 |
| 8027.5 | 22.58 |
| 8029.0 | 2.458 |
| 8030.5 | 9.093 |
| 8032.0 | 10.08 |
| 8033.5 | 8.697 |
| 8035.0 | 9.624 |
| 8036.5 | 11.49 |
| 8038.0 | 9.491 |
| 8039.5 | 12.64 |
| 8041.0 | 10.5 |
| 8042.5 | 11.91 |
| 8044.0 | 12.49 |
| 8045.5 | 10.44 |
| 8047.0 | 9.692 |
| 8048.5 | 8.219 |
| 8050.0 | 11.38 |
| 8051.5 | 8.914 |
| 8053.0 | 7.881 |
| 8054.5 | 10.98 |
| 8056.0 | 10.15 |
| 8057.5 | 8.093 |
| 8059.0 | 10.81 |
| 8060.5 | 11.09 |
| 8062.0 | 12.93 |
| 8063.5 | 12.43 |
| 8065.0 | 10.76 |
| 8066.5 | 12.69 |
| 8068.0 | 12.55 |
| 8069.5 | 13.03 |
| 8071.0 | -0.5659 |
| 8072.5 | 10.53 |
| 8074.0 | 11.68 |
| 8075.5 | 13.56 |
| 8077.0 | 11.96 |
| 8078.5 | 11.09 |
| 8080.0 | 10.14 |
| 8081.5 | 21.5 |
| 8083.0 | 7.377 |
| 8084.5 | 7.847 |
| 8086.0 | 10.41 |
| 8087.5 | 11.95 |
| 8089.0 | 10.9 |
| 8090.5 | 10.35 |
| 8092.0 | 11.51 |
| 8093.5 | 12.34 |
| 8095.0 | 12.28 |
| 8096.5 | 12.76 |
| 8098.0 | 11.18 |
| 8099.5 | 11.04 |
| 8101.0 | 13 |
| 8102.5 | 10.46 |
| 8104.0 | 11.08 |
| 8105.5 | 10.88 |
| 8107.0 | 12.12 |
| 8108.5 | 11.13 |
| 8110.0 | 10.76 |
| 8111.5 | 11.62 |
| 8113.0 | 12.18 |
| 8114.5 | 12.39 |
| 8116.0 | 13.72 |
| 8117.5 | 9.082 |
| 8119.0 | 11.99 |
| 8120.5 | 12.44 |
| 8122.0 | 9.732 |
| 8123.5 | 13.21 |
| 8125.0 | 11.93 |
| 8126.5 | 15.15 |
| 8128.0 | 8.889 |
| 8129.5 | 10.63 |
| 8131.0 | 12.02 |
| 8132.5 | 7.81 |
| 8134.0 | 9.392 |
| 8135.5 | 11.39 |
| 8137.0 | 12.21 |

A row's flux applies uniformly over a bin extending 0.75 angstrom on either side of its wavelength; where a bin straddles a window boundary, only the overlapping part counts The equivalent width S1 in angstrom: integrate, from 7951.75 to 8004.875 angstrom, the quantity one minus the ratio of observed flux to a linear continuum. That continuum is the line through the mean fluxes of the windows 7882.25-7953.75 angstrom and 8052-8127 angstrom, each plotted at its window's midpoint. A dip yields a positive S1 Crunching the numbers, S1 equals 3.6 angstrom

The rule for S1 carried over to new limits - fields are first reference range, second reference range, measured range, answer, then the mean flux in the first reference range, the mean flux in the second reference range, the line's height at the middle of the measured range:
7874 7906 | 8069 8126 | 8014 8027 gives 2.0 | 11.9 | 11.3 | 11.5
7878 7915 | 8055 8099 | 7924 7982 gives 3.9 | 11.1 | 11.1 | 11.1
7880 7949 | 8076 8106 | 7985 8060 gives 6.6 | 10.7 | 11.5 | 11.2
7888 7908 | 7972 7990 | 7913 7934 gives 1.4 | 11.2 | 10.1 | 10.8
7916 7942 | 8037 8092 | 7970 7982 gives 0.9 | 10.3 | 10.8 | 10.5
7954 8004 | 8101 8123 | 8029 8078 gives 2.2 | 10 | 11.5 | 10.8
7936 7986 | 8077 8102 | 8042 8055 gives 1.2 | 10.4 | 11.6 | 11.2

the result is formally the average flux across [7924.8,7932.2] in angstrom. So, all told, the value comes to 10.3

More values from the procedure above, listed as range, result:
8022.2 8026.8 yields 10.8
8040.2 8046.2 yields 11.4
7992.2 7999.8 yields 9.52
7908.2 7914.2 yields 11.4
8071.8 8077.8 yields 11.9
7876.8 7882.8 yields 10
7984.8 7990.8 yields 10.2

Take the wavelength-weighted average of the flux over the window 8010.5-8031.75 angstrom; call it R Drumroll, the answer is 9.86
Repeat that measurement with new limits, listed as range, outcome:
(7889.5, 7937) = 10.6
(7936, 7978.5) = 10.1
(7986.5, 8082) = 10.5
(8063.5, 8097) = 11.2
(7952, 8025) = 10.2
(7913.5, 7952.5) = 10.4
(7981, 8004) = 10.1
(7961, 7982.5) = 10.6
